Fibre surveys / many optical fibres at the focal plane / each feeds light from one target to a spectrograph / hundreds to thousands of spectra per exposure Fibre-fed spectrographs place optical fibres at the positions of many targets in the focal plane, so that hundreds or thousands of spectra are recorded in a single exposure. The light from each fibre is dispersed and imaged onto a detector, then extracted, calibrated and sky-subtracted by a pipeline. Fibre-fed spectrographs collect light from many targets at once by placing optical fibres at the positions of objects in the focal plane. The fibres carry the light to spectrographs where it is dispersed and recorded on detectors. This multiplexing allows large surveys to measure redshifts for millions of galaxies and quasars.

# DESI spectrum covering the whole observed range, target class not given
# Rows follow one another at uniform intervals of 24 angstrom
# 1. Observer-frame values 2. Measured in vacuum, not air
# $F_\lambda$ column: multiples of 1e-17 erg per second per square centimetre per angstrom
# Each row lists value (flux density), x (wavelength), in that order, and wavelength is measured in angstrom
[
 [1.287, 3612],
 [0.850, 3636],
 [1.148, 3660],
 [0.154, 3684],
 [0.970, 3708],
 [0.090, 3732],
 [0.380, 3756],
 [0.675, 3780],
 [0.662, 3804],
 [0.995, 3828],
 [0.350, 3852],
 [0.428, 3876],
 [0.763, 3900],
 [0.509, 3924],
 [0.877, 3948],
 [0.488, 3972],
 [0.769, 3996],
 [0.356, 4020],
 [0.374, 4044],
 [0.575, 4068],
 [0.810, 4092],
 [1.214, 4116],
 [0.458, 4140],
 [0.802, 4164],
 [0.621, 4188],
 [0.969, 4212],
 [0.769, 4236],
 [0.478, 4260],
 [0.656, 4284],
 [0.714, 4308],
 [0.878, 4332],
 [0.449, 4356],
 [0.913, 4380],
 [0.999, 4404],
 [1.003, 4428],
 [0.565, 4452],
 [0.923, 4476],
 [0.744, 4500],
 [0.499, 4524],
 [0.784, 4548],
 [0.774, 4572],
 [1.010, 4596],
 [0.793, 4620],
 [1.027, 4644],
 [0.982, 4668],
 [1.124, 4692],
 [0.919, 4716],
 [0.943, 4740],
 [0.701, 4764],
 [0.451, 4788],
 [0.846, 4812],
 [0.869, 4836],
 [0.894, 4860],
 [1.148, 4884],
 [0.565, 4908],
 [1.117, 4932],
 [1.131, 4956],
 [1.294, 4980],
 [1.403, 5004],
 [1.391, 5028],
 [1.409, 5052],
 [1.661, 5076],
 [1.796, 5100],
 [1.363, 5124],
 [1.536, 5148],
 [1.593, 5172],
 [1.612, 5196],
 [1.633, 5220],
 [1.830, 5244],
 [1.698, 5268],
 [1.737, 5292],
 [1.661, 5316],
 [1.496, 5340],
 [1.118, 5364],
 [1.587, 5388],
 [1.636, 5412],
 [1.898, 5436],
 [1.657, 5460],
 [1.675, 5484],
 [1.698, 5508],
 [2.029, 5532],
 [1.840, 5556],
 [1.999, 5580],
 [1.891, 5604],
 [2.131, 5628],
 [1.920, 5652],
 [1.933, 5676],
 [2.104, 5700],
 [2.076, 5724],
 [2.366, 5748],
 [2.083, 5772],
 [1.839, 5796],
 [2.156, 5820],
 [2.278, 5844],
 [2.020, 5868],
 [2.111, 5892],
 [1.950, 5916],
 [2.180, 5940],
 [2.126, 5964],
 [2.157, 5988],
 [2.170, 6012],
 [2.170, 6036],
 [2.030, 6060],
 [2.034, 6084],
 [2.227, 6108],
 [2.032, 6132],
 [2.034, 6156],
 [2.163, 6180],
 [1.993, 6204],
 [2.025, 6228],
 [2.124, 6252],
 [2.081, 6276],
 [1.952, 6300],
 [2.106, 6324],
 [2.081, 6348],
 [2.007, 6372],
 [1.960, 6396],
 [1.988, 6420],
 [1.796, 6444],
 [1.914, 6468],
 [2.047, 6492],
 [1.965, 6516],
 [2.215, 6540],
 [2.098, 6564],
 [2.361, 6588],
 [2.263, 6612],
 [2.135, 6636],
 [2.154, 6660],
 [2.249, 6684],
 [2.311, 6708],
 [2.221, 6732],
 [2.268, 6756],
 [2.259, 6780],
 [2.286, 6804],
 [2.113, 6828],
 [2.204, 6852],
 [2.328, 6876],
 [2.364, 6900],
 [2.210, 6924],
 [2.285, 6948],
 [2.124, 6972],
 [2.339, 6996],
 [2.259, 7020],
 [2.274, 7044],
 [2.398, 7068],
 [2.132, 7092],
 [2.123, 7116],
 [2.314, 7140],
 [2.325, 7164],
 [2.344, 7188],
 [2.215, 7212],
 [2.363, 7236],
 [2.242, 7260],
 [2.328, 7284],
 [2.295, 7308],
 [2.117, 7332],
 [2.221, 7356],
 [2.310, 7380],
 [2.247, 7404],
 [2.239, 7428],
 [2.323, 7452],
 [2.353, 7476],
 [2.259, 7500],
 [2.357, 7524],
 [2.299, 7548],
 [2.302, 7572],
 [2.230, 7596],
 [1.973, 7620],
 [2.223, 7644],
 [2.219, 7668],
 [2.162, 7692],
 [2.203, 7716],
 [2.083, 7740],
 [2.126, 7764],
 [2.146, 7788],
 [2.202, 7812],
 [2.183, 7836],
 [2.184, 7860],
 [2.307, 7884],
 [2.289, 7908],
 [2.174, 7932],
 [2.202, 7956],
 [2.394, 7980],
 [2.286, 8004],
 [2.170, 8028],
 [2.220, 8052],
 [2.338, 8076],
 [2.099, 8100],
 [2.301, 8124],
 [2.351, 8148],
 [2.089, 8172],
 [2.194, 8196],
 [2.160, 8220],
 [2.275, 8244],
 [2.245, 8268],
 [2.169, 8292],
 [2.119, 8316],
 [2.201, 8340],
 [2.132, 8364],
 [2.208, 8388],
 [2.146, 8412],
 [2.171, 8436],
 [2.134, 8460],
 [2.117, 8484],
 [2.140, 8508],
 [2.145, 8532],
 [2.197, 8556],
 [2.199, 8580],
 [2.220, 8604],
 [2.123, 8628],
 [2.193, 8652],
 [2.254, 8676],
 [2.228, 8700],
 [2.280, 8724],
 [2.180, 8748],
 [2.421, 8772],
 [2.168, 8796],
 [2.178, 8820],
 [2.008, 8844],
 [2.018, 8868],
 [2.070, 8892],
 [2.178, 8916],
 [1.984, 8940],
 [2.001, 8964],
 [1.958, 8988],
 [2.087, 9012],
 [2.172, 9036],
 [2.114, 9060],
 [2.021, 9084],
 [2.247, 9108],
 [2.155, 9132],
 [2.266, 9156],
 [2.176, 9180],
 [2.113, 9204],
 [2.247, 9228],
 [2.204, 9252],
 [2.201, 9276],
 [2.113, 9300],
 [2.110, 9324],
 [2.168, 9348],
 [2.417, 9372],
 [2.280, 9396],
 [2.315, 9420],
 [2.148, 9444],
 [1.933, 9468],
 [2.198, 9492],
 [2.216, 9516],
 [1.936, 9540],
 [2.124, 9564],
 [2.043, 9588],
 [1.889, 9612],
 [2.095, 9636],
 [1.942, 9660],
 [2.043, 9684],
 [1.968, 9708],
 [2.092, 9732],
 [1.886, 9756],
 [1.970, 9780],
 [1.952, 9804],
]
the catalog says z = 0.25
